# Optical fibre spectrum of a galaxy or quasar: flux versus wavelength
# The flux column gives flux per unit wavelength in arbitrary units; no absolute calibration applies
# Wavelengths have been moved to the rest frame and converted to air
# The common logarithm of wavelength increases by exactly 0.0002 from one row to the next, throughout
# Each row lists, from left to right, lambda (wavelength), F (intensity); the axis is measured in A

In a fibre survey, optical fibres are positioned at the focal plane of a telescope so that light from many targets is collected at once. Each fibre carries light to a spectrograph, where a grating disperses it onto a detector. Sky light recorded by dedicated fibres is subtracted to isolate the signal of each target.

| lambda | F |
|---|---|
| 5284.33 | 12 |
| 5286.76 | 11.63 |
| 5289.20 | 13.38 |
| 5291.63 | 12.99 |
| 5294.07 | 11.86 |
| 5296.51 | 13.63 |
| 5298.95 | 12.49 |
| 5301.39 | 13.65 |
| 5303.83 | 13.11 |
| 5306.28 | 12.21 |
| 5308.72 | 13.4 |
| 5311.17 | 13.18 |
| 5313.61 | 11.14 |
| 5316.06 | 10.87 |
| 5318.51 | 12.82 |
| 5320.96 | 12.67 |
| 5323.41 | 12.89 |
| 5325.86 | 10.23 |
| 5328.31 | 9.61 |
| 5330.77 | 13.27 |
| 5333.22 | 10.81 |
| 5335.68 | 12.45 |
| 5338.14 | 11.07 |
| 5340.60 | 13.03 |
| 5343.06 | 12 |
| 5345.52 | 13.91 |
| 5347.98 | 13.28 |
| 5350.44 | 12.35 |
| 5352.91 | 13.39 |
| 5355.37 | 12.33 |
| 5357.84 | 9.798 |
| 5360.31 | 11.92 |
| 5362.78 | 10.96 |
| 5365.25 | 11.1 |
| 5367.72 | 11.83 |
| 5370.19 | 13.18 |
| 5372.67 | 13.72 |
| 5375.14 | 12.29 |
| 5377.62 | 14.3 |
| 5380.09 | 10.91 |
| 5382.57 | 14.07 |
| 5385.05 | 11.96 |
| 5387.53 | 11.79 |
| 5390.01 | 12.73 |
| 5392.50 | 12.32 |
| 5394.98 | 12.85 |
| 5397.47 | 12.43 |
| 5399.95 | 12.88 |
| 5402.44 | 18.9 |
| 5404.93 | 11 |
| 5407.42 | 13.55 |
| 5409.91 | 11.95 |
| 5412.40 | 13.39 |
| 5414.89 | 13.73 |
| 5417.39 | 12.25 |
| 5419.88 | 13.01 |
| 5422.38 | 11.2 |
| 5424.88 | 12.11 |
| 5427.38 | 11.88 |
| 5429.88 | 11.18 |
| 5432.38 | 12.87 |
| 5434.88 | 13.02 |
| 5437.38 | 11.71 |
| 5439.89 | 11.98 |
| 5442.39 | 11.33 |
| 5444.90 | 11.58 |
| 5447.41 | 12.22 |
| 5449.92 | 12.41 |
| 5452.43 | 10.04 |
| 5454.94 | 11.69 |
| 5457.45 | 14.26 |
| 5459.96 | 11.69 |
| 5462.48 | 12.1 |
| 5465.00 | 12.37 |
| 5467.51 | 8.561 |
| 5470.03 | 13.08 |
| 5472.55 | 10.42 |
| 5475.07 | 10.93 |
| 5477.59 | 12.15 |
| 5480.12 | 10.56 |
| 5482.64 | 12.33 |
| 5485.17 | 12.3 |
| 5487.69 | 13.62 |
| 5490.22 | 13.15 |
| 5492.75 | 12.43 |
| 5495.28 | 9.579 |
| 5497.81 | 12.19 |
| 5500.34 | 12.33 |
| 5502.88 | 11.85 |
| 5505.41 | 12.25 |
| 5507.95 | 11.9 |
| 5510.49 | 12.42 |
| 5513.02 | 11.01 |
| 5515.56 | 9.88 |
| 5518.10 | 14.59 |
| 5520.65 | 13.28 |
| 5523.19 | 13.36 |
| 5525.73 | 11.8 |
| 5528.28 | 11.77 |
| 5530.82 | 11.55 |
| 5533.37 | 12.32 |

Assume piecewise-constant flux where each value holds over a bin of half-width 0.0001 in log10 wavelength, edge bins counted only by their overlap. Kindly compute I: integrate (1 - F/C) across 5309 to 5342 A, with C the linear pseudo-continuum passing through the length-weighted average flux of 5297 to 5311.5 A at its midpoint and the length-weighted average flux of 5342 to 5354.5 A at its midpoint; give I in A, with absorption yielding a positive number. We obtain 2.8 A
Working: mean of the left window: 13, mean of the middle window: 11.9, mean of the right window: 13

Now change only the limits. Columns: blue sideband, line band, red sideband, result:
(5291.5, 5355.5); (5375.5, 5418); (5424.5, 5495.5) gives -3.11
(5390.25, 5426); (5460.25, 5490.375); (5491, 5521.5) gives 1.32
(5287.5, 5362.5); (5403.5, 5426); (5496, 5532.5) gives -0.56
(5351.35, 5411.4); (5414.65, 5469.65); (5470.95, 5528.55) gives 1.56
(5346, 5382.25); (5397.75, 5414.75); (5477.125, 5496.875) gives -1.86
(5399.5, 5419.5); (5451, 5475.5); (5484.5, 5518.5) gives 2.12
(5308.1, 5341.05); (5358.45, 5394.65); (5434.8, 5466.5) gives -1.21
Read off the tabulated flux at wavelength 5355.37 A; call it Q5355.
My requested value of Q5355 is 12.33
